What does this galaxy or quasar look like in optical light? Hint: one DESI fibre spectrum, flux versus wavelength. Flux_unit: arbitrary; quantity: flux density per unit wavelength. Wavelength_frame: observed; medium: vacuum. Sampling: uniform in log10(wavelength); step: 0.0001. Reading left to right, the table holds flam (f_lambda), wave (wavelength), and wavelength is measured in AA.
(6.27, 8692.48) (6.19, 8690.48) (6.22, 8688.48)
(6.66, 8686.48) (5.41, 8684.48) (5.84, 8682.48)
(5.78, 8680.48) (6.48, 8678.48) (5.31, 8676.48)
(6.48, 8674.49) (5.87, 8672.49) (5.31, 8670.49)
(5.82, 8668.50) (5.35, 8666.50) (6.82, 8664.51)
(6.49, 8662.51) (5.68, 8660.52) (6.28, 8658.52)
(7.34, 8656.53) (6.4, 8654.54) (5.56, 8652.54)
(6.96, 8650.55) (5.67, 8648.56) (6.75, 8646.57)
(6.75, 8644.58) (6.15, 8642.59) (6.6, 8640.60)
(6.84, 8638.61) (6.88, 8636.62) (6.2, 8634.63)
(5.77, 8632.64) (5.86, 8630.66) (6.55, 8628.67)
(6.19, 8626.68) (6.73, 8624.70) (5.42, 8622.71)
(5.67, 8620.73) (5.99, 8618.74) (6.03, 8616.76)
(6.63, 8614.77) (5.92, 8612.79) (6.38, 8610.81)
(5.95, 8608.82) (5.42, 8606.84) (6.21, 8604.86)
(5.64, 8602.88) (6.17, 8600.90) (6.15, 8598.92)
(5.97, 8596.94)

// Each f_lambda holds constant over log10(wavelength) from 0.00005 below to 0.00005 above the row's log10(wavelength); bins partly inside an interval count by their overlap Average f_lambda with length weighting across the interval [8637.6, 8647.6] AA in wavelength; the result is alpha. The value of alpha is 6.62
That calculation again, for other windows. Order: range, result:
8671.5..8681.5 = 5.98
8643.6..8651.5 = 6.53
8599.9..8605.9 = 6.01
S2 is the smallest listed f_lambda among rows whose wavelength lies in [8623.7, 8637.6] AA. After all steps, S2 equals 5.77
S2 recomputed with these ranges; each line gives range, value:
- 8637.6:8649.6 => 5.67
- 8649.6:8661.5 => 5.56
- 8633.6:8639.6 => 6.2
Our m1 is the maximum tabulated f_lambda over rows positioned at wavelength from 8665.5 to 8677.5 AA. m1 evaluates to 6.48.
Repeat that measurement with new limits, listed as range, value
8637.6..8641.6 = 6.84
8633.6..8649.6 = 6.88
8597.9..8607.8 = 6.21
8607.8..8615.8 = 6.63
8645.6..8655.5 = 6.96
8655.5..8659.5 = 7.34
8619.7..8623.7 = 5.67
